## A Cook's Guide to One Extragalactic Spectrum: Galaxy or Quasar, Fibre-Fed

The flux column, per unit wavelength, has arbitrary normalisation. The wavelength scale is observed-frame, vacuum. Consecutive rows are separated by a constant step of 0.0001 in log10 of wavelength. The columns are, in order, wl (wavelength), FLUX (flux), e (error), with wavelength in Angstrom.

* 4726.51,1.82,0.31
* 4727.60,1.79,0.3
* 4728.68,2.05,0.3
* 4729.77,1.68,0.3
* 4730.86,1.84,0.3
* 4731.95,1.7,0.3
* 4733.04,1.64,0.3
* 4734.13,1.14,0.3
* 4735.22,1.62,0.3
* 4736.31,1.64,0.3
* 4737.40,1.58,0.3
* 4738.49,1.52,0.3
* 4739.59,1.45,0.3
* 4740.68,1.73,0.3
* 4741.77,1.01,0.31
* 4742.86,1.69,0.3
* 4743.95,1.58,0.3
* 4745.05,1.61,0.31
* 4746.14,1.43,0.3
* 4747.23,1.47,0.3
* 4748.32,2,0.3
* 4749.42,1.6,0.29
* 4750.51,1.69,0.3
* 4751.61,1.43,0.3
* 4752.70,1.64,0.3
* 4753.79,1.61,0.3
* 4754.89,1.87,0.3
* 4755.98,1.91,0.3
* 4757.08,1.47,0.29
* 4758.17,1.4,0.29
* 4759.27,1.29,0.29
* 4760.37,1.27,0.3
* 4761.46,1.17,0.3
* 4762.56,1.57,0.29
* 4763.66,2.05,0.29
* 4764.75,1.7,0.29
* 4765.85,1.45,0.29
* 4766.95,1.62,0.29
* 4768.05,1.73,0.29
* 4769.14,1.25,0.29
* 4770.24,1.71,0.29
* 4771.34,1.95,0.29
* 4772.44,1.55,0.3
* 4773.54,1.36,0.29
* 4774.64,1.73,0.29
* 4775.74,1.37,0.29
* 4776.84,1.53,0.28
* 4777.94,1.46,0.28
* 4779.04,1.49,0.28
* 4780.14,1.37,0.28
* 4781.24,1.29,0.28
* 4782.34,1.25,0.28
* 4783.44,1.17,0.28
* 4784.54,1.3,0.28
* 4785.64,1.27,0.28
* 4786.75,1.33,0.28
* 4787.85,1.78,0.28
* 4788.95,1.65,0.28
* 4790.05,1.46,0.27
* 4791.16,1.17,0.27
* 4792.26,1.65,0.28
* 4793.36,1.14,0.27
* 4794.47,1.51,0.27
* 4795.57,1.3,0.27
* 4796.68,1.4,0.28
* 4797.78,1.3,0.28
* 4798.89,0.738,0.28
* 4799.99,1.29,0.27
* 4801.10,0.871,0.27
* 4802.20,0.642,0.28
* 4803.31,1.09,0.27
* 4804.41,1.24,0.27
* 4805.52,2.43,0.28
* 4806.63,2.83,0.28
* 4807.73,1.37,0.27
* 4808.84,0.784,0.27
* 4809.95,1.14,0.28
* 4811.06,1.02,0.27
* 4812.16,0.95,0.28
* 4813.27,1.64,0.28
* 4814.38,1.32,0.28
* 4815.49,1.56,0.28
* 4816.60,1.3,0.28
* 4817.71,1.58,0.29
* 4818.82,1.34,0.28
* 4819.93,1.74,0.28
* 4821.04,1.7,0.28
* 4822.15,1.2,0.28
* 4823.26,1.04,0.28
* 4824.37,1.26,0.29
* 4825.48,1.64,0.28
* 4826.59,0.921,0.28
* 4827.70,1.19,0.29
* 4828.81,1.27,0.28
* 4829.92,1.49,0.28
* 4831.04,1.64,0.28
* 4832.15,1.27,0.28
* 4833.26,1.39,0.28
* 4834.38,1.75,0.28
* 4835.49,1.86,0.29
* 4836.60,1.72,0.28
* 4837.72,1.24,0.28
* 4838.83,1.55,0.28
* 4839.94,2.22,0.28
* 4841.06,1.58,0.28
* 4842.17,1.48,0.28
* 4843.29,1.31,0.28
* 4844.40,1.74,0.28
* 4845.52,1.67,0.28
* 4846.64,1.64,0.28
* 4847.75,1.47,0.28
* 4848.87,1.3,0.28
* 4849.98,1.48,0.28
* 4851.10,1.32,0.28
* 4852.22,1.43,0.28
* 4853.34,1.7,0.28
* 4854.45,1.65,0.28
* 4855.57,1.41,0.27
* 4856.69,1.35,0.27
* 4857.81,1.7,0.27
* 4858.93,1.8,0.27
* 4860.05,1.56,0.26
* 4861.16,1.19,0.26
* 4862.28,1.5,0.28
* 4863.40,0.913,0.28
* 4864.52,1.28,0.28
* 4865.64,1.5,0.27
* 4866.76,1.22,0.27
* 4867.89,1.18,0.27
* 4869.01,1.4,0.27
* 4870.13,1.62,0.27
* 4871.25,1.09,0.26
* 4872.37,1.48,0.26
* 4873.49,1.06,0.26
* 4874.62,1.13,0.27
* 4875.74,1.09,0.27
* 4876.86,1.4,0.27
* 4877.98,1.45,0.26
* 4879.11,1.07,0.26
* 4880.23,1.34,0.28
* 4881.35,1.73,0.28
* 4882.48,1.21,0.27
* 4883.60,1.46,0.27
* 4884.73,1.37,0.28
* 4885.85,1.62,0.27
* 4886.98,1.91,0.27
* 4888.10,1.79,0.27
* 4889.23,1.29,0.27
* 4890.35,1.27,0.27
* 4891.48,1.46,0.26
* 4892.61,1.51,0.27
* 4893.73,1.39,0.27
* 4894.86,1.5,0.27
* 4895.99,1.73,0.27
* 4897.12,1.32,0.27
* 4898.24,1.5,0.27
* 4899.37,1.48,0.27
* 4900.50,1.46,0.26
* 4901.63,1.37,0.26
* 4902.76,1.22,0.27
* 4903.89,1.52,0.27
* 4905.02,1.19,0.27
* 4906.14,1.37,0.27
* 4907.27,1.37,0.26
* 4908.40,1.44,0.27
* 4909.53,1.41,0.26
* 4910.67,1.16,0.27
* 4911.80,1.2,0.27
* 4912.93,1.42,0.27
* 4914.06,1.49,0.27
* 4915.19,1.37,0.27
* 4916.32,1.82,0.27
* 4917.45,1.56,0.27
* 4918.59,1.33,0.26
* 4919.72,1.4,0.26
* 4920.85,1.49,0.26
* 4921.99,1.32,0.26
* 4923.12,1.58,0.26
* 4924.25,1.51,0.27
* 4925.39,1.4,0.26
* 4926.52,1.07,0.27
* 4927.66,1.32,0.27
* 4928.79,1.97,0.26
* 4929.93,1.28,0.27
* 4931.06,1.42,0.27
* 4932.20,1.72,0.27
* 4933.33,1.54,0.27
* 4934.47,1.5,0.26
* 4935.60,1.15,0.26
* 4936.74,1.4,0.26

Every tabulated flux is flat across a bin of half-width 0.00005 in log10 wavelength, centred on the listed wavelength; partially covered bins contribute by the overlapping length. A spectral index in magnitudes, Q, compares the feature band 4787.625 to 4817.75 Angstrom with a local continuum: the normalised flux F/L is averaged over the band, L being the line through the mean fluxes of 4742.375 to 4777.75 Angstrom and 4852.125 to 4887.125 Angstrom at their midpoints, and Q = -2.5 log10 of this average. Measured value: 0.12 mag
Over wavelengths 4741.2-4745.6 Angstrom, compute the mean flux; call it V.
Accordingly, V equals 1.47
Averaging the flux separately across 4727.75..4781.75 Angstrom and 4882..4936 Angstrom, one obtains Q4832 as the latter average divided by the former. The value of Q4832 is 0.92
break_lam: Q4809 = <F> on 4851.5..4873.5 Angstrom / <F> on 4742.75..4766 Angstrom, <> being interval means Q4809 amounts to 0.89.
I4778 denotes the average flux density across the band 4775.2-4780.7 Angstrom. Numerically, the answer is 1.44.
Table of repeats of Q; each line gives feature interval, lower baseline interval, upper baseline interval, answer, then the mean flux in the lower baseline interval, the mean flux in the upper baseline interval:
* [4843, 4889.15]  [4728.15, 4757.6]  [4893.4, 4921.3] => 0.03 mag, 1.61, 1.42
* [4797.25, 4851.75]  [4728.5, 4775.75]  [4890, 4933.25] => 0.07 mag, 1.58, 1.43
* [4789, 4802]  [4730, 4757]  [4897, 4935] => 0.23 mag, 1.6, 1.43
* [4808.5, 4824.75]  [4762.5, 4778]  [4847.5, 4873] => 0.15 mag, 1.61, 1.41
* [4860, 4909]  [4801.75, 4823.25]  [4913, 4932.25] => 0.05 mag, 1.41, 1.47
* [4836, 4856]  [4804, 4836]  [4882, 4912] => -0.08 mag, 1.44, 1.43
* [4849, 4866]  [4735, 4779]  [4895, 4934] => 0.03 mag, 1.57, 1.43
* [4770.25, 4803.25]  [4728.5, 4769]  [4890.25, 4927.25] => 0.14 mag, 1.58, 1.41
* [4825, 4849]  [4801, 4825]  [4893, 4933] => -0.10 mag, 1.38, 1.43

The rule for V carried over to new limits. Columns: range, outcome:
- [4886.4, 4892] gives 1.54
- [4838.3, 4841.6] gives 1.79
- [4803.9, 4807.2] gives 2.17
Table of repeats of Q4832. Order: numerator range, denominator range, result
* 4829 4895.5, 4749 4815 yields 1.01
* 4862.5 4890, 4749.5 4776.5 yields 0.86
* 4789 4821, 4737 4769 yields 0.87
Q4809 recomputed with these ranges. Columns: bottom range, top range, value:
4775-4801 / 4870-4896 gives 1.04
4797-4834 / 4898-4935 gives 1.07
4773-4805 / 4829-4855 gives 1.18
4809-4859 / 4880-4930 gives 0.99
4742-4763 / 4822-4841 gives 0.94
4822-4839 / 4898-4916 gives 0.98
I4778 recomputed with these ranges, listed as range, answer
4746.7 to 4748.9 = 1.73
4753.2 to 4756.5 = 1.8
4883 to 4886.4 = 1.48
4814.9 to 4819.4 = 1.44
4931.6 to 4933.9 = 1.63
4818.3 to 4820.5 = 1.54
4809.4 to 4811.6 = 1.08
